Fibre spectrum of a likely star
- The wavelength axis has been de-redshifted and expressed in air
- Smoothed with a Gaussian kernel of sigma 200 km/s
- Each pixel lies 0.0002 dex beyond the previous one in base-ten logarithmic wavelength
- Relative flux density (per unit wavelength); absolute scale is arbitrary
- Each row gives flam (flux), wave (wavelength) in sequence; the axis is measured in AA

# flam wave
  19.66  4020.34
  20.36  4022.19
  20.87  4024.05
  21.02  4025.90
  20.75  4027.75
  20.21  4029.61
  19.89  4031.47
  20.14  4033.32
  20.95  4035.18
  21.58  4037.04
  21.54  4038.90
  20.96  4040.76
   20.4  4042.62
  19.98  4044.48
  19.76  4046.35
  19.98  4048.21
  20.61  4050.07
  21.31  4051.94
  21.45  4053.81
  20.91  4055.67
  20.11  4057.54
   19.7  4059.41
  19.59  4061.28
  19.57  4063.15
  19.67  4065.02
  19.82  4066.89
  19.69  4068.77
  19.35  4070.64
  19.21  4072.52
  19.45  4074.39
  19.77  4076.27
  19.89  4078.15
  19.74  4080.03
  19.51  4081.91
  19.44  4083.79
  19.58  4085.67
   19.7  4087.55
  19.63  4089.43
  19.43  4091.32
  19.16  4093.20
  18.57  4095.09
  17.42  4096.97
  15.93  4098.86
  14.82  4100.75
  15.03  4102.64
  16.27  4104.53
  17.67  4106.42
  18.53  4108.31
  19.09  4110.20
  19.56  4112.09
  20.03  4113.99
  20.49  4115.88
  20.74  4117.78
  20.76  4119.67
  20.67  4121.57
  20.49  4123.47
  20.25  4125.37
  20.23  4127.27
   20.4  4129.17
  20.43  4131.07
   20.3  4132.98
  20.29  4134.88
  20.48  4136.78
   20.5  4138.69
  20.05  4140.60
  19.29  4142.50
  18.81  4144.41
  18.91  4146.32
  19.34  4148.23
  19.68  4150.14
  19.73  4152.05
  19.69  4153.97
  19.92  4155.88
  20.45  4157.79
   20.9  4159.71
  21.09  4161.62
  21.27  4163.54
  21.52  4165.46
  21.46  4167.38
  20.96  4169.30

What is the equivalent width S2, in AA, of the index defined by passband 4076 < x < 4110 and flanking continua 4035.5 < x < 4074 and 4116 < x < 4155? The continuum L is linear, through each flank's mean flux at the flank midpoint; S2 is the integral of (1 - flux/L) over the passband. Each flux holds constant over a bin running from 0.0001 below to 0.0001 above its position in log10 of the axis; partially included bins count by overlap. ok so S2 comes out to 3.1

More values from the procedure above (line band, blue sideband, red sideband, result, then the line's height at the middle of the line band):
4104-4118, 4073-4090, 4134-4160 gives 0.5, 19.7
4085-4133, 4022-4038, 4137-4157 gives 2.2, 20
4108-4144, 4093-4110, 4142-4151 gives -3.8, 18.2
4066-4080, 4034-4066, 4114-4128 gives 0.6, 20.5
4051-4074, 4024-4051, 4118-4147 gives 0.5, 20.5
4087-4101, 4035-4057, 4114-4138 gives 1.6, 20.6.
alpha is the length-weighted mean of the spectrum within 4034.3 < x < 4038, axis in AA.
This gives 21.3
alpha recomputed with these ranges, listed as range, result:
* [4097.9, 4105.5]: 15.5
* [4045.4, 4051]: 20.1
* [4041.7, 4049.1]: 20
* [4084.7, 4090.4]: 19.6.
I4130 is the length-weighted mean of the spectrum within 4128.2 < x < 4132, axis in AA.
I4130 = 20.4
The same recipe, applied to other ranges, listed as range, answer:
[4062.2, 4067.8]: 19.7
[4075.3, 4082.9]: 19.7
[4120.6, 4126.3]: 20.5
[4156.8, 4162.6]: 20.8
